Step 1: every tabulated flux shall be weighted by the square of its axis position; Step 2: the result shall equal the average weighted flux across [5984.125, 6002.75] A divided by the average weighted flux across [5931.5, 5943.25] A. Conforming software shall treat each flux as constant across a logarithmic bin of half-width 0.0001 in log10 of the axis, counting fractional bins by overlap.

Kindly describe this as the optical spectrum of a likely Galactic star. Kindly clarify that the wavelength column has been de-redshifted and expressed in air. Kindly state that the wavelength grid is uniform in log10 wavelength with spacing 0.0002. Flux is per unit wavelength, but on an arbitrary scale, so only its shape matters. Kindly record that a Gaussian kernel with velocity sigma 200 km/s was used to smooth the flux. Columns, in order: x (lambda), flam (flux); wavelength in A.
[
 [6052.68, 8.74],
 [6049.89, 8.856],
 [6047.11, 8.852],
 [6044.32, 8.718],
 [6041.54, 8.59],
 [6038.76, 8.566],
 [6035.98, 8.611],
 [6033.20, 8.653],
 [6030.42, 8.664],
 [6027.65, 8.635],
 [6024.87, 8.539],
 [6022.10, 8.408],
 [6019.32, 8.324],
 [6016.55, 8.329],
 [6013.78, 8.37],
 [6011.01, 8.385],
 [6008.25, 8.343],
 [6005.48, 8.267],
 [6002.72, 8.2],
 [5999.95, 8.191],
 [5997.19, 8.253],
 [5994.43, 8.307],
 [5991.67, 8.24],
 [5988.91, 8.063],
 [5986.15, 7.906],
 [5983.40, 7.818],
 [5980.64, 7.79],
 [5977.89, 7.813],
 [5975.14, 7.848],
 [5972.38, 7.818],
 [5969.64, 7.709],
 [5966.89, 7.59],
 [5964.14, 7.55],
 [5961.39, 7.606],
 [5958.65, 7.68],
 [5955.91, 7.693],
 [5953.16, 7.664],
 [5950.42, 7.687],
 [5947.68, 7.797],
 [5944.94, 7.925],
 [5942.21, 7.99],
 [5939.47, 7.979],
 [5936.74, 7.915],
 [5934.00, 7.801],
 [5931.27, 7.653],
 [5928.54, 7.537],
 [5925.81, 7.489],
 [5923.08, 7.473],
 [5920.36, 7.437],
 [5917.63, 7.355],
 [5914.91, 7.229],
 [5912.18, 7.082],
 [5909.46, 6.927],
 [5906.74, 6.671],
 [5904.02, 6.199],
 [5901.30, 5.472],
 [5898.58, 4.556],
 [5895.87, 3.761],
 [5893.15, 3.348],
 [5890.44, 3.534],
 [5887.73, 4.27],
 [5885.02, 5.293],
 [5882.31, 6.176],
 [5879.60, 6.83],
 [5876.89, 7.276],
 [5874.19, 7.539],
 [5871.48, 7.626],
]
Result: 1.1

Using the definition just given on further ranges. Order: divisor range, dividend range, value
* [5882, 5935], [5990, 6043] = 1.42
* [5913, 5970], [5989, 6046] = 1.13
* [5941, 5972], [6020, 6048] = 1.14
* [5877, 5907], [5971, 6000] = 1.61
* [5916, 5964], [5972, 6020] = 1.08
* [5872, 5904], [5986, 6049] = 1.64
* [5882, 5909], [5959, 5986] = 1.60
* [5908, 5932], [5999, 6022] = 1.17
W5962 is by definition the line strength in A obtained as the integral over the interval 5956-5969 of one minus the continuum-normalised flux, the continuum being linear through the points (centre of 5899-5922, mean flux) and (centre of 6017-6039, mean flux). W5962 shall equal -0.2 A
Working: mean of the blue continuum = 6.71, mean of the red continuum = 8.54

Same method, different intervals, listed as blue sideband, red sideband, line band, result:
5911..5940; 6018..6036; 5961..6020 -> 1.03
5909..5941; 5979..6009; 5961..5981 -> 0.50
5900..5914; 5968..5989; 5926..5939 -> -1.40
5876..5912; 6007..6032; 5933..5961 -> -4.61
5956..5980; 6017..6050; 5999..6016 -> -0.11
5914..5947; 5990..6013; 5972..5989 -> 0.50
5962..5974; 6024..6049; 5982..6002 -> -0.26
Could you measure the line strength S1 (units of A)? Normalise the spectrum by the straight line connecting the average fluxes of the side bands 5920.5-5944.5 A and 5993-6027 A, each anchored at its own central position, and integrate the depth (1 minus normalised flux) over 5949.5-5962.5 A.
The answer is 0.4 A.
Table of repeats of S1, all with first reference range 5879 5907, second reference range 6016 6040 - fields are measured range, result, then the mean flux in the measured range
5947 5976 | -3.9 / 7.69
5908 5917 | -2.6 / 7.1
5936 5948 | -3.2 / 7.94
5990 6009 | -1.1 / 8.25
